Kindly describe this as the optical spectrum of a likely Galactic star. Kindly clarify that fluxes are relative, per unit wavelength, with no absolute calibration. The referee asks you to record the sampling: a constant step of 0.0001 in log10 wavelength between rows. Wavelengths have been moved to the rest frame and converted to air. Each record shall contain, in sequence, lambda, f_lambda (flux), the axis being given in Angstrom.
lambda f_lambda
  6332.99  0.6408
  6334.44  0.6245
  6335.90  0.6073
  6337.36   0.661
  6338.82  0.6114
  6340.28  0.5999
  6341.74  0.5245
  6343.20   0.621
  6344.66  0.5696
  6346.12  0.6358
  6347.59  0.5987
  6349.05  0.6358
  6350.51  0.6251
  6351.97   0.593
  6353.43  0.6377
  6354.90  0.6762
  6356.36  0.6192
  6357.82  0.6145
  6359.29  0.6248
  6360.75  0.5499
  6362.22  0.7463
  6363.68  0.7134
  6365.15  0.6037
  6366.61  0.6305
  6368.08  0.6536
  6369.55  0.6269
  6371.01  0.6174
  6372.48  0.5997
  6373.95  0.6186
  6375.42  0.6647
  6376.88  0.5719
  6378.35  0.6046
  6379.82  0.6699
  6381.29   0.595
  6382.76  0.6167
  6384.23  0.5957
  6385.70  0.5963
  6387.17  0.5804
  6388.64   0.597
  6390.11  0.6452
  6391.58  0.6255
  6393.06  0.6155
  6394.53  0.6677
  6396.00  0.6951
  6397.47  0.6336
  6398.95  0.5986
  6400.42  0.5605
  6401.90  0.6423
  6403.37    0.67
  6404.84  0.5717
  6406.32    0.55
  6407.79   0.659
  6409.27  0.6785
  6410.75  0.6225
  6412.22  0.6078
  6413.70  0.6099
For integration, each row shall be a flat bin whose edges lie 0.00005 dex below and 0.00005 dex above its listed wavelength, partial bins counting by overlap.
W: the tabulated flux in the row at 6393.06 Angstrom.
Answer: 0.6155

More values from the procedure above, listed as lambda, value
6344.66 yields 0.5696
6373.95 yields 0.6186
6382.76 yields 0.6167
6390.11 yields 0.6452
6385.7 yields 0.5963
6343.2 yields 0.621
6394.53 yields 0.6677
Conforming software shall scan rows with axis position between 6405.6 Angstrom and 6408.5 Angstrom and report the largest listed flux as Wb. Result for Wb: 0.659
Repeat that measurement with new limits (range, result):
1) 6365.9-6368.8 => 0.6536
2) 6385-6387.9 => 0.5963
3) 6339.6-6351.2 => 0.6358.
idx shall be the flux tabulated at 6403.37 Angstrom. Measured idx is 0.67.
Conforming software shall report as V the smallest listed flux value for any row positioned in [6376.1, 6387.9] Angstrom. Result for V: 0.5719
